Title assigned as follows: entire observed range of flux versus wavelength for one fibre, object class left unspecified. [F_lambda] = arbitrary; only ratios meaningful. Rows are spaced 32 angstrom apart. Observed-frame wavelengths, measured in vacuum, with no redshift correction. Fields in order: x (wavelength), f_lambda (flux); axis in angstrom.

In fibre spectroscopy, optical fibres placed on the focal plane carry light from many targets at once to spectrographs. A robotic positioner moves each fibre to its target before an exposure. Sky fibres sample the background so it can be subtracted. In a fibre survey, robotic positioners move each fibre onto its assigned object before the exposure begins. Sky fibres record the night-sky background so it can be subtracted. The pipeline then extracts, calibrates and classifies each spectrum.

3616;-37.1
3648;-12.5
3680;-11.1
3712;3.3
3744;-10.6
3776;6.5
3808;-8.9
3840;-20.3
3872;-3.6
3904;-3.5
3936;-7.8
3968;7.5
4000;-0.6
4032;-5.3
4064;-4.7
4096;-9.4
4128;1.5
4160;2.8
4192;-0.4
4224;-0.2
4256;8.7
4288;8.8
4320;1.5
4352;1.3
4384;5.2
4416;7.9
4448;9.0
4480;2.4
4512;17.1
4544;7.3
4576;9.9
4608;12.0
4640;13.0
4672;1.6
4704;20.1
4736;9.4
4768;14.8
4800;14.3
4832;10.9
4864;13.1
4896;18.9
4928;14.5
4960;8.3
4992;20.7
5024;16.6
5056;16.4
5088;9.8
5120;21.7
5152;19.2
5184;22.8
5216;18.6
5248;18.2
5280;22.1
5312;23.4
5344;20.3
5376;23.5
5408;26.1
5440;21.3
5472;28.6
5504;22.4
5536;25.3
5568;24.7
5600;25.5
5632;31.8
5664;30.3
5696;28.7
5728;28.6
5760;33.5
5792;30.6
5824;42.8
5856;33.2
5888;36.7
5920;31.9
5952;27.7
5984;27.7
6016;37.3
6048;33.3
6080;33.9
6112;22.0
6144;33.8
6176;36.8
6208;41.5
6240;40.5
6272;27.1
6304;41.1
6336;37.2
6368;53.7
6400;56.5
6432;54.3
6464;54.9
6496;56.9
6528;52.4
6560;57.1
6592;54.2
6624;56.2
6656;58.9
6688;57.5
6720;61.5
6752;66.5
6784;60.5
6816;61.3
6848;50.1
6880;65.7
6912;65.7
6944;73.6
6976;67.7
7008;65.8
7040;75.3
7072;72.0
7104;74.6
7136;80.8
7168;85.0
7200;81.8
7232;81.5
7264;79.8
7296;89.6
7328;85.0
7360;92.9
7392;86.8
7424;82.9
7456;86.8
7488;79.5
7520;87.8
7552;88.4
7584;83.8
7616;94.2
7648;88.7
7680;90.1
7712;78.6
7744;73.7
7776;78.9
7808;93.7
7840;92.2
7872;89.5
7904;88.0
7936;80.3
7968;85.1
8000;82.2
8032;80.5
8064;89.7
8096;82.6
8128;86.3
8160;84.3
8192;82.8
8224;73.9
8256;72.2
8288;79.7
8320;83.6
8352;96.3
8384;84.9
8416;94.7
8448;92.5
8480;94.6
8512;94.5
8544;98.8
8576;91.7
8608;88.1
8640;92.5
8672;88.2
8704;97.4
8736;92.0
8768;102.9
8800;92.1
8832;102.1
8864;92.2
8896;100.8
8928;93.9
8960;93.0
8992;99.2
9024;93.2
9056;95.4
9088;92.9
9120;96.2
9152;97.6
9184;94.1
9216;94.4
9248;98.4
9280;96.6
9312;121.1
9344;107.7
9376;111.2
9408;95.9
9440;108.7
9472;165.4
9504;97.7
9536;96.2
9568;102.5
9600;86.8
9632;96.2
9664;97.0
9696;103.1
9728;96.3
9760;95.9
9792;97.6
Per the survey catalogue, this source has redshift 0.59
